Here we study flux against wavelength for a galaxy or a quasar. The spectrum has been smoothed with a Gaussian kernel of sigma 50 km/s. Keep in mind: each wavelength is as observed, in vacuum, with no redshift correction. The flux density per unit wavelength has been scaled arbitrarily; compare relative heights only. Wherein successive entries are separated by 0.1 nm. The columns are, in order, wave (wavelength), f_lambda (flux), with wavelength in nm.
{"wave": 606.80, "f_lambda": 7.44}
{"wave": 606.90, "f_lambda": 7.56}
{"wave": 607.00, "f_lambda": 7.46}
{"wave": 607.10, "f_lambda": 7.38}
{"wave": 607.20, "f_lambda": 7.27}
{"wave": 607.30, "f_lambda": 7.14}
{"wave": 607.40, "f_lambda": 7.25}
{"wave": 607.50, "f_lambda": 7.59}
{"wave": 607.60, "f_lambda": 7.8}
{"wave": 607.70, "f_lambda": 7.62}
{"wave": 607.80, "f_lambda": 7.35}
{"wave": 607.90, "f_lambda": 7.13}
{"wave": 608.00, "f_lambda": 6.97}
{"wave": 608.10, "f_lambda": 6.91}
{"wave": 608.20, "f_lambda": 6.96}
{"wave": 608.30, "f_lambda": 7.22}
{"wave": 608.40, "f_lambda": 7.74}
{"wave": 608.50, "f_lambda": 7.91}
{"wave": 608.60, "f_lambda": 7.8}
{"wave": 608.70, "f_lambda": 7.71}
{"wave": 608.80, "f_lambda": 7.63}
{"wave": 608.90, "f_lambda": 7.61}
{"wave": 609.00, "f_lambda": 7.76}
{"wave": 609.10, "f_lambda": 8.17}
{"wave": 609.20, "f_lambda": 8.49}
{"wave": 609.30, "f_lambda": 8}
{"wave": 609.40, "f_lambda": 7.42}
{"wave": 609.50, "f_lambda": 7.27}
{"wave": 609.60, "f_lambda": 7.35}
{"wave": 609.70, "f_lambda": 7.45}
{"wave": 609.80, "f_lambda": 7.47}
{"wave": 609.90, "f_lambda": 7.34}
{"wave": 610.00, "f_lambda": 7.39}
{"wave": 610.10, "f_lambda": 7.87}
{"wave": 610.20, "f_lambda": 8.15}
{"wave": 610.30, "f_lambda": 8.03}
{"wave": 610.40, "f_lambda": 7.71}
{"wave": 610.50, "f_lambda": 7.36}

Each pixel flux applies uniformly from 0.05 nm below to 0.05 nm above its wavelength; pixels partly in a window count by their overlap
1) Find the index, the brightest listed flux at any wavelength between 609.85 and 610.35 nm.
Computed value 8.15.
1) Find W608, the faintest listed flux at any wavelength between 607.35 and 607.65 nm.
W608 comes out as 7.25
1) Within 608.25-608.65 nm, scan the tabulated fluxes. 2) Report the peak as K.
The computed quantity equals 7.91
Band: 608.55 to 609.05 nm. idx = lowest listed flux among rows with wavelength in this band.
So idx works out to 7.61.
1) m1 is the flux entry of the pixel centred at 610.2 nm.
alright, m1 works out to 8.15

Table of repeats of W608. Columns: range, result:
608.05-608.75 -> 6.91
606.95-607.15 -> 7.38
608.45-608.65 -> 7.8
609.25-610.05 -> 7.27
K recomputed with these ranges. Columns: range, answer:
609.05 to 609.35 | 8.49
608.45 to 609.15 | 8.17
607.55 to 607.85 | 7.8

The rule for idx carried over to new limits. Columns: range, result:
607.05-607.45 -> 7.14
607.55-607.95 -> 7.13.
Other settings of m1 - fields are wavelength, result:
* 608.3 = 7.22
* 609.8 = 7.47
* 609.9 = 7.34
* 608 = 6.97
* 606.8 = 7.44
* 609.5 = 7.27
